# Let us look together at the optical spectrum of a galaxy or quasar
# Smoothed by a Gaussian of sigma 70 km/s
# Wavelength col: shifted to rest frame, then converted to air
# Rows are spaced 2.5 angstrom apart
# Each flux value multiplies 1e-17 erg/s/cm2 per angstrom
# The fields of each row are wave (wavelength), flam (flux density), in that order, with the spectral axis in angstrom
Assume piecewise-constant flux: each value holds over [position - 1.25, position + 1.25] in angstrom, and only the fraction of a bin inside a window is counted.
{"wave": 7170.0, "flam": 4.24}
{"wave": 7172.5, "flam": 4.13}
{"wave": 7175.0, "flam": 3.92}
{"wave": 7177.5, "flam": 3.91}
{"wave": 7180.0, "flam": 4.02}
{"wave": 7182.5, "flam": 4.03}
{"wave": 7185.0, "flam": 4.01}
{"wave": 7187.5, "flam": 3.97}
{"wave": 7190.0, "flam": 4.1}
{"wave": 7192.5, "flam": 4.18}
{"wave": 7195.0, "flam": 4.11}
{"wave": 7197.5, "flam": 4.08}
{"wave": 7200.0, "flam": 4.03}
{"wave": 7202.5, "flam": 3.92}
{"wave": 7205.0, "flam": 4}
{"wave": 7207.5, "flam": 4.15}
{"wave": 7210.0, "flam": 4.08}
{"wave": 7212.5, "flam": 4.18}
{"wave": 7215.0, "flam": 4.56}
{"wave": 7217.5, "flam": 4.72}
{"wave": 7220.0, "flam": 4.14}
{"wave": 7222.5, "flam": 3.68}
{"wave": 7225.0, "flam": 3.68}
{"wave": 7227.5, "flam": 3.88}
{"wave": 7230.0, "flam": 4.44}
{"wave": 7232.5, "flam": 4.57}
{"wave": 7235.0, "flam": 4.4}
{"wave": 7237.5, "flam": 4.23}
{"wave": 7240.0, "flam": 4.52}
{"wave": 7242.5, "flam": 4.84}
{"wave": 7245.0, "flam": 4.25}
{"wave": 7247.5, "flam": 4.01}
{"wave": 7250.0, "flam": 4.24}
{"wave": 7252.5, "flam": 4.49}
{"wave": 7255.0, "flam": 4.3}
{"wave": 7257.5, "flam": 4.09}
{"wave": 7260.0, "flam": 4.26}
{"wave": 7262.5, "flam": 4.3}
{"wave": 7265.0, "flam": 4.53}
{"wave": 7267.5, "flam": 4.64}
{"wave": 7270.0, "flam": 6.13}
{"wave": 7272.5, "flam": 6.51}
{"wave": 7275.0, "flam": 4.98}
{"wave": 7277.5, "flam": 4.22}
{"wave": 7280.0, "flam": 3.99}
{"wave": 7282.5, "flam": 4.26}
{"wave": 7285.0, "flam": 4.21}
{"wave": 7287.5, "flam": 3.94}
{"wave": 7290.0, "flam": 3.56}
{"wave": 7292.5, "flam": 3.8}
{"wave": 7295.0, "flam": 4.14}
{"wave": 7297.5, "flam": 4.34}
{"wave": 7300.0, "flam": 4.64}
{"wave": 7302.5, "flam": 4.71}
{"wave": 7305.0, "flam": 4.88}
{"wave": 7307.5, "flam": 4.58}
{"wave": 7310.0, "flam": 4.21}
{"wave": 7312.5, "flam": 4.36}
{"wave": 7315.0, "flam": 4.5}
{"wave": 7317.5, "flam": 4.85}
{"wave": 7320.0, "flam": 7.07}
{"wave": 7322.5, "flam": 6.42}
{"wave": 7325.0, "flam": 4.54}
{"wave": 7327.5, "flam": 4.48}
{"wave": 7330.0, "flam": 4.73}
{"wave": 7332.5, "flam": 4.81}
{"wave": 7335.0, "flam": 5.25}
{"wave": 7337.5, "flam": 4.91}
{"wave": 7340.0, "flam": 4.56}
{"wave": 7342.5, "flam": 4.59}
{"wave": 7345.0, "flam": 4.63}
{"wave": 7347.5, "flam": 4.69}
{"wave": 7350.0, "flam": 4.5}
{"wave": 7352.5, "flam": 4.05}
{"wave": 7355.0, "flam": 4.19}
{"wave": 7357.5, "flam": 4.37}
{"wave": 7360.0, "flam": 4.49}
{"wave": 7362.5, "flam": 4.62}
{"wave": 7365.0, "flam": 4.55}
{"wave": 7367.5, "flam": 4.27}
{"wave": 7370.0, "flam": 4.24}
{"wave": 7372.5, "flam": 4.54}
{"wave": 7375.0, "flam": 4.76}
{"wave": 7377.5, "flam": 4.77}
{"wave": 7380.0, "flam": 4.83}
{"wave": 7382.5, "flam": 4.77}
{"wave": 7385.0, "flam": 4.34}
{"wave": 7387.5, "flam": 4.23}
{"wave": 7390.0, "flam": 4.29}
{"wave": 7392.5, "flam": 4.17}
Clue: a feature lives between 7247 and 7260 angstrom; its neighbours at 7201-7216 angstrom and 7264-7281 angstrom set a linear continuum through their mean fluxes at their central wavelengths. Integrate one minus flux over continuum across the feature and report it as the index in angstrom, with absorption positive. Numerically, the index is 1.4 angstrom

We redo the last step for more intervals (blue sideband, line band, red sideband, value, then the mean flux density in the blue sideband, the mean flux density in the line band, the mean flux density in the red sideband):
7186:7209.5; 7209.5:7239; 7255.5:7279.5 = 0.83 angstrom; 4.06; 4.22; 4.81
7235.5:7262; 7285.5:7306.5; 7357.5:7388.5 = 0.71 angstrom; 4.32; 4.25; 4.53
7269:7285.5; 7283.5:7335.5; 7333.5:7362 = 1.00 angstrom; 4.91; 4.66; 4.57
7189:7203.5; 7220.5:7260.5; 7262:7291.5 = 1.16 angstrom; 4.07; 4.24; 4.61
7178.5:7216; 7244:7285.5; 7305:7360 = -1.22 angstrom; 4.09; 4.56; 4.77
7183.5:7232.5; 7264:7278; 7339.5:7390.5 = -3.17 angstrom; 4.11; 5.23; 4.49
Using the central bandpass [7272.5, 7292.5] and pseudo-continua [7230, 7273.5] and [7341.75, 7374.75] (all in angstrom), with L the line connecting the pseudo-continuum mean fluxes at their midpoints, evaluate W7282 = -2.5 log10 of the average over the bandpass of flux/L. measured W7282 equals 0.06 mag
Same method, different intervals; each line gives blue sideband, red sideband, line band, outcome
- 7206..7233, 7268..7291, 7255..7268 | 0.042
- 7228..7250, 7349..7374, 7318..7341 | -0.184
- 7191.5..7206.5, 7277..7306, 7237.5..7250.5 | -0.059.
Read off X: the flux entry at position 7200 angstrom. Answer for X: 4.03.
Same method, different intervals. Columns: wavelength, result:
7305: 4.88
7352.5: 4.05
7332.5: 4.81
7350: 4.5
